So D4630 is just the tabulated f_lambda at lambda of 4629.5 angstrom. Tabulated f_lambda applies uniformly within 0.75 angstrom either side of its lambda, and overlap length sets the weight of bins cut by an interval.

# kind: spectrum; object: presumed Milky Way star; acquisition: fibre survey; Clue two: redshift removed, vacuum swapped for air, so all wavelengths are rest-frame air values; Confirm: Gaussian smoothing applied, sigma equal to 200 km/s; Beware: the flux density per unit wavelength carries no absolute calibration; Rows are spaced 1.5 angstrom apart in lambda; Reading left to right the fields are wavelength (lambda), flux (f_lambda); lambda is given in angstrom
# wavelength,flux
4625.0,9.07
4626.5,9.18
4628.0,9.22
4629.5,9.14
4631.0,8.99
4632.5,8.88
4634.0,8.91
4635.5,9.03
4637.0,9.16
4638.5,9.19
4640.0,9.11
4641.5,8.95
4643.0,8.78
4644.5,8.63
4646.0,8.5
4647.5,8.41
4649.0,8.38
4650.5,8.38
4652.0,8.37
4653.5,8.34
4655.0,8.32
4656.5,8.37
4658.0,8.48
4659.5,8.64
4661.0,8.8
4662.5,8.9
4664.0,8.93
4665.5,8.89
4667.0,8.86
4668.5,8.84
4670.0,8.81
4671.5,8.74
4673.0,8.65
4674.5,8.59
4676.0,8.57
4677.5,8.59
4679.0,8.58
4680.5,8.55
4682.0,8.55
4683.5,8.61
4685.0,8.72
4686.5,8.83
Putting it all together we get 9.14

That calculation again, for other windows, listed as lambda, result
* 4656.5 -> 8.37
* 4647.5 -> 8.41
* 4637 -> 9.16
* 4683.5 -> 8.61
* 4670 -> 8.81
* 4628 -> 9.22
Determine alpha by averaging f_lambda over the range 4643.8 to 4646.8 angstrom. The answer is 8.56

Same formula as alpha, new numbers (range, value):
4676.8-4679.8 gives 8.58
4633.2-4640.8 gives 9.08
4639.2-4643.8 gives 8.95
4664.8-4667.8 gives 8.87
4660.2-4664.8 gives 8.87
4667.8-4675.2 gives 8.73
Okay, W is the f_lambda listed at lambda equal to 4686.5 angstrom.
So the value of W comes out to 8.83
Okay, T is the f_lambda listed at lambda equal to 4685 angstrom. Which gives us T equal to 8.72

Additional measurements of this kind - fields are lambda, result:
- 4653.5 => 8.34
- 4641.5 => 8.95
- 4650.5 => 8.38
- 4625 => 9.07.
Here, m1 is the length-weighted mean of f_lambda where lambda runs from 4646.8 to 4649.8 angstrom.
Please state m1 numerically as 8.39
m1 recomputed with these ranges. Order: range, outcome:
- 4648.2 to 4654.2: 8.37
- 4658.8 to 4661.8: 8.72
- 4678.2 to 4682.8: 8.56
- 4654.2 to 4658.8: 8.39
